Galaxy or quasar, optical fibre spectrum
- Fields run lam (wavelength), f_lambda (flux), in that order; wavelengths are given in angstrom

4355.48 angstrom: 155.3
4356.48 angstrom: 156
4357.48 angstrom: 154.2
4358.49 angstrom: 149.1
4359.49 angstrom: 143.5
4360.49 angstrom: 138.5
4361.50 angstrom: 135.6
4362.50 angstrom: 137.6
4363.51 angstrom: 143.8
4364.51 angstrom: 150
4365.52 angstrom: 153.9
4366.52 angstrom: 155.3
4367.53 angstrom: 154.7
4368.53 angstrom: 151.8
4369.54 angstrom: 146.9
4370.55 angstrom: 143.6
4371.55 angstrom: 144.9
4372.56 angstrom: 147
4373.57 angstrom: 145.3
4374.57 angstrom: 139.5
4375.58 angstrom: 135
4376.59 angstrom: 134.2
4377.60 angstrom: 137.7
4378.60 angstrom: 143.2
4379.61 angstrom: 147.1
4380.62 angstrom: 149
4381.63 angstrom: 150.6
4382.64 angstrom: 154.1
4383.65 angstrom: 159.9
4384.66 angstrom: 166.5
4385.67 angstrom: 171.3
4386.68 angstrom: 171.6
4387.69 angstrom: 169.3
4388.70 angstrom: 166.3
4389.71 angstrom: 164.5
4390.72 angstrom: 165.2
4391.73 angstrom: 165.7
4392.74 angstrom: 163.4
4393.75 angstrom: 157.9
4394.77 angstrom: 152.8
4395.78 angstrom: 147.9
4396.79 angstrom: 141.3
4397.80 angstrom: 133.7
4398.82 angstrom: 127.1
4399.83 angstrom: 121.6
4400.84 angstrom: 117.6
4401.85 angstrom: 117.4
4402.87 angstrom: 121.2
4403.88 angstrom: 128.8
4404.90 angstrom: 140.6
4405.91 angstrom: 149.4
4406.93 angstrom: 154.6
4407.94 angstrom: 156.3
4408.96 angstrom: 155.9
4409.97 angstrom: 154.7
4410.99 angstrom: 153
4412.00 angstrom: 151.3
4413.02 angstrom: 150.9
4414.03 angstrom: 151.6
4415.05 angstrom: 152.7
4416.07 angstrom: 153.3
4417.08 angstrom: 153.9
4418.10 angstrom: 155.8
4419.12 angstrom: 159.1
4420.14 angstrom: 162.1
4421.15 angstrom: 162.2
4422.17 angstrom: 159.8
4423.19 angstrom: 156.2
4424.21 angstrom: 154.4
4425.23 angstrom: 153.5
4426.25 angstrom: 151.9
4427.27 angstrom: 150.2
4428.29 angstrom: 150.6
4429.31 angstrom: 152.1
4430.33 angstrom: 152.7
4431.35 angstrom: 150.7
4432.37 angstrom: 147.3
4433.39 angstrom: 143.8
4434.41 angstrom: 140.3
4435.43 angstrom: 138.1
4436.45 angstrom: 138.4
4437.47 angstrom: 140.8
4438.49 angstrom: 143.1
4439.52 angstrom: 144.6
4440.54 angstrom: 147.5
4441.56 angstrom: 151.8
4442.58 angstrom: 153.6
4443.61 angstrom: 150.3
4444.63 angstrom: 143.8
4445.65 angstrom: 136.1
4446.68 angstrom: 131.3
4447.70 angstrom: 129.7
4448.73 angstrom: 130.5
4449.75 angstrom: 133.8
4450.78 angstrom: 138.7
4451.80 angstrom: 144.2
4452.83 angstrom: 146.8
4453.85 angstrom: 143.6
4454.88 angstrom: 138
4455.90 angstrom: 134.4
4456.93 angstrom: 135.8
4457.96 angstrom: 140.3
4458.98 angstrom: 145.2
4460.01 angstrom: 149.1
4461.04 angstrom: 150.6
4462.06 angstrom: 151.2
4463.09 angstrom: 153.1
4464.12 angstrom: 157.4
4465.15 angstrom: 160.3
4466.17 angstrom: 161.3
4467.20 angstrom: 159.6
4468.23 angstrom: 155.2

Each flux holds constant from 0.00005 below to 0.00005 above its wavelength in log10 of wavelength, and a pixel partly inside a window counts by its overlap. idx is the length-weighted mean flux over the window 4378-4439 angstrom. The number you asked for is 150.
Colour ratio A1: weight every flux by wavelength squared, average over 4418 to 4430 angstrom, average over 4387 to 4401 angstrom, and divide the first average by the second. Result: 1.05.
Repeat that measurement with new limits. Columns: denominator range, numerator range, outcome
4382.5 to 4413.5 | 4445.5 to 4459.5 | 0.94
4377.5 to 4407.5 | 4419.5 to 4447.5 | 1.02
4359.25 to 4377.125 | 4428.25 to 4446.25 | 1.04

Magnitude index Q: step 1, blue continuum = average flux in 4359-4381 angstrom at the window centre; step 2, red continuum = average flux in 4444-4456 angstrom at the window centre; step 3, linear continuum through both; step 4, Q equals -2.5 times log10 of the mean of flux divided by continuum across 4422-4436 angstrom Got -0.077 mag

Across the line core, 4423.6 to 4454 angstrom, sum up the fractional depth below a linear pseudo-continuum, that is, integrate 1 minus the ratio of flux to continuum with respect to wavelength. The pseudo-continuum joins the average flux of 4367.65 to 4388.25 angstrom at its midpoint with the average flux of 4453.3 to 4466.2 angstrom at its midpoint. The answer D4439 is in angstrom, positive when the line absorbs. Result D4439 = 0.75 angstrom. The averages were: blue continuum 151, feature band 145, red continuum 147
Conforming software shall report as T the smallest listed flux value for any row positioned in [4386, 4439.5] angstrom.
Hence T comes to 117.4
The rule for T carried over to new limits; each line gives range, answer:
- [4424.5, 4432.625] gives 147.3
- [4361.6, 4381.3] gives 134.2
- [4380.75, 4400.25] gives 121.6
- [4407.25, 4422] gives 150.9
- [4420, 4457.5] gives 129.7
